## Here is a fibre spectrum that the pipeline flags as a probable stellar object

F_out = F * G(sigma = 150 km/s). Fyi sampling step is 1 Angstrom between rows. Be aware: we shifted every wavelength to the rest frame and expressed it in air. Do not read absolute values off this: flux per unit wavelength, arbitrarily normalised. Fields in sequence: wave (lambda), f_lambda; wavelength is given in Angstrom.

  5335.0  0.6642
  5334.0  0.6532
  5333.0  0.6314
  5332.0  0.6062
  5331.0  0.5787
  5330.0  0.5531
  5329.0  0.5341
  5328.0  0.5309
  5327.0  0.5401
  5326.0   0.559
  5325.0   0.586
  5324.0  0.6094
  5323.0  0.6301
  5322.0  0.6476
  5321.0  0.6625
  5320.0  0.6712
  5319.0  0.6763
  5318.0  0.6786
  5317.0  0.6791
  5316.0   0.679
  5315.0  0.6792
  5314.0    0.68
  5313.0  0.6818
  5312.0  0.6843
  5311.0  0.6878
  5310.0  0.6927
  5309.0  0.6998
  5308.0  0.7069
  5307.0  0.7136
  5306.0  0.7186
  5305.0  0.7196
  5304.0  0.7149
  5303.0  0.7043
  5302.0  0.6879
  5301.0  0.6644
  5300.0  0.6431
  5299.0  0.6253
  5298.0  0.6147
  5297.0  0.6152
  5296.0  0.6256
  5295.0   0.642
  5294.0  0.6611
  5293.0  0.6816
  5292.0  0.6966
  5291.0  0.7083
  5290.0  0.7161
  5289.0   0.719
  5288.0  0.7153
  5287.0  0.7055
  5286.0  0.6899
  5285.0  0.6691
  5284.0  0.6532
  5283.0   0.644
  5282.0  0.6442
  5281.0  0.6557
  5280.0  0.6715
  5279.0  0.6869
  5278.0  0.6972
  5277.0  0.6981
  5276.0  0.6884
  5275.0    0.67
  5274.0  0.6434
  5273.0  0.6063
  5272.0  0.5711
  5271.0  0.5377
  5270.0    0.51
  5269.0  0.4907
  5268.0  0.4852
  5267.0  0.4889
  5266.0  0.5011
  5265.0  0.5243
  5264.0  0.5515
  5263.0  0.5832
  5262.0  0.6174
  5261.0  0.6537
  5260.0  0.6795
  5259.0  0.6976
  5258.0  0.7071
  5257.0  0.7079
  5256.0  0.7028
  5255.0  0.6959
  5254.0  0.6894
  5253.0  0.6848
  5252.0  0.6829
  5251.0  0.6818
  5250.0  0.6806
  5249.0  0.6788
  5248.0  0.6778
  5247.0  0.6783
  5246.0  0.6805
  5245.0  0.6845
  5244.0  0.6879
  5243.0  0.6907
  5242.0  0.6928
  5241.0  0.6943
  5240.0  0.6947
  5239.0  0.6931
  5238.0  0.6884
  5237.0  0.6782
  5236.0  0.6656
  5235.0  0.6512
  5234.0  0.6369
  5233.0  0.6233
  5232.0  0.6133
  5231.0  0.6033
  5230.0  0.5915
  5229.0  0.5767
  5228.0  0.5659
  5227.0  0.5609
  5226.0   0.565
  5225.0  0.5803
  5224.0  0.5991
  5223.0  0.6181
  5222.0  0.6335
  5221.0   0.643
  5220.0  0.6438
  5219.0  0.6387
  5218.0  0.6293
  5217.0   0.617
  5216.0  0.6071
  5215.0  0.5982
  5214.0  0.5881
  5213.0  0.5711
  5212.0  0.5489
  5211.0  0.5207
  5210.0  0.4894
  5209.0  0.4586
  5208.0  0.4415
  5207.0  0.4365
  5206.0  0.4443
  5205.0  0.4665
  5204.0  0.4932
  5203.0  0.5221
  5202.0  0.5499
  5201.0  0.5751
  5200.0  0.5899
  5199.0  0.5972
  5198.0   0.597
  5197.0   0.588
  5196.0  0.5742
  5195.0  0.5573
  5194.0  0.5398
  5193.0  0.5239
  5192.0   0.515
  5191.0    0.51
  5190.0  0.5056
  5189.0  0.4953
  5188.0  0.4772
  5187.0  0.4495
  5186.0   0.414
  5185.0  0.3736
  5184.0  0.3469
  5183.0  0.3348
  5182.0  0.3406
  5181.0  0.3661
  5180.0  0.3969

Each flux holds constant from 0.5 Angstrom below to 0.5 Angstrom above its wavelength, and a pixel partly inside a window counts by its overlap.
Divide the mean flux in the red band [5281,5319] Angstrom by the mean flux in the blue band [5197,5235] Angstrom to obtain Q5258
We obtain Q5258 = 1.2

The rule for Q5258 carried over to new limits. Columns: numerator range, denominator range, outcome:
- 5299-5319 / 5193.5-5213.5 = 1.30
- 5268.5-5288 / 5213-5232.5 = 1.06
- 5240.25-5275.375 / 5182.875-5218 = 1.23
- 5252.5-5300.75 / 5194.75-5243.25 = 1.09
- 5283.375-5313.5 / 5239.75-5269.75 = 1.06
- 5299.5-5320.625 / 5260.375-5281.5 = 1.15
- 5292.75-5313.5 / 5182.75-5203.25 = 1.33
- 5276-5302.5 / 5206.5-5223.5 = 1.18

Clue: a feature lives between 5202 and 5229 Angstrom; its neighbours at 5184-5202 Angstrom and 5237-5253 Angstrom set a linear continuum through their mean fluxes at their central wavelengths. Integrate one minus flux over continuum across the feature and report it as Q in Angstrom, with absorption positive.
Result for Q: 1.6 Angstrom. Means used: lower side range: 0.518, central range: 0.557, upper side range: 0.686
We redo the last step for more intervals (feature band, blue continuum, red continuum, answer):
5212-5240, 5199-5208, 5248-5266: -2.3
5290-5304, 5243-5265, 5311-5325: 0.0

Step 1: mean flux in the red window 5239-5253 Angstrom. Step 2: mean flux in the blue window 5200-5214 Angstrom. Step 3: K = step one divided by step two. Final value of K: 1.4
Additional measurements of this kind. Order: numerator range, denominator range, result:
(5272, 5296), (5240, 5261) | 0.98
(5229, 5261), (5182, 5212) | 1.36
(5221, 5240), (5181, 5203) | 1.26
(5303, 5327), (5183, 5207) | 1.33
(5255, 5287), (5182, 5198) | 1.30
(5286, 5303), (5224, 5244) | 1.06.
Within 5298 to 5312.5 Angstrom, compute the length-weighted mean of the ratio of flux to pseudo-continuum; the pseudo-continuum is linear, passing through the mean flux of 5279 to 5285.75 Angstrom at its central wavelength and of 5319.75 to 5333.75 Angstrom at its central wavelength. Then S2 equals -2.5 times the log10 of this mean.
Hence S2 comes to -0.10 mag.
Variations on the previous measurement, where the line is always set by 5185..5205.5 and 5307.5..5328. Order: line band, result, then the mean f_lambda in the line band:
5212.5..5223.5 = -0.13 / 0.617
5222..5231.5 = -0.06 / 0.587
